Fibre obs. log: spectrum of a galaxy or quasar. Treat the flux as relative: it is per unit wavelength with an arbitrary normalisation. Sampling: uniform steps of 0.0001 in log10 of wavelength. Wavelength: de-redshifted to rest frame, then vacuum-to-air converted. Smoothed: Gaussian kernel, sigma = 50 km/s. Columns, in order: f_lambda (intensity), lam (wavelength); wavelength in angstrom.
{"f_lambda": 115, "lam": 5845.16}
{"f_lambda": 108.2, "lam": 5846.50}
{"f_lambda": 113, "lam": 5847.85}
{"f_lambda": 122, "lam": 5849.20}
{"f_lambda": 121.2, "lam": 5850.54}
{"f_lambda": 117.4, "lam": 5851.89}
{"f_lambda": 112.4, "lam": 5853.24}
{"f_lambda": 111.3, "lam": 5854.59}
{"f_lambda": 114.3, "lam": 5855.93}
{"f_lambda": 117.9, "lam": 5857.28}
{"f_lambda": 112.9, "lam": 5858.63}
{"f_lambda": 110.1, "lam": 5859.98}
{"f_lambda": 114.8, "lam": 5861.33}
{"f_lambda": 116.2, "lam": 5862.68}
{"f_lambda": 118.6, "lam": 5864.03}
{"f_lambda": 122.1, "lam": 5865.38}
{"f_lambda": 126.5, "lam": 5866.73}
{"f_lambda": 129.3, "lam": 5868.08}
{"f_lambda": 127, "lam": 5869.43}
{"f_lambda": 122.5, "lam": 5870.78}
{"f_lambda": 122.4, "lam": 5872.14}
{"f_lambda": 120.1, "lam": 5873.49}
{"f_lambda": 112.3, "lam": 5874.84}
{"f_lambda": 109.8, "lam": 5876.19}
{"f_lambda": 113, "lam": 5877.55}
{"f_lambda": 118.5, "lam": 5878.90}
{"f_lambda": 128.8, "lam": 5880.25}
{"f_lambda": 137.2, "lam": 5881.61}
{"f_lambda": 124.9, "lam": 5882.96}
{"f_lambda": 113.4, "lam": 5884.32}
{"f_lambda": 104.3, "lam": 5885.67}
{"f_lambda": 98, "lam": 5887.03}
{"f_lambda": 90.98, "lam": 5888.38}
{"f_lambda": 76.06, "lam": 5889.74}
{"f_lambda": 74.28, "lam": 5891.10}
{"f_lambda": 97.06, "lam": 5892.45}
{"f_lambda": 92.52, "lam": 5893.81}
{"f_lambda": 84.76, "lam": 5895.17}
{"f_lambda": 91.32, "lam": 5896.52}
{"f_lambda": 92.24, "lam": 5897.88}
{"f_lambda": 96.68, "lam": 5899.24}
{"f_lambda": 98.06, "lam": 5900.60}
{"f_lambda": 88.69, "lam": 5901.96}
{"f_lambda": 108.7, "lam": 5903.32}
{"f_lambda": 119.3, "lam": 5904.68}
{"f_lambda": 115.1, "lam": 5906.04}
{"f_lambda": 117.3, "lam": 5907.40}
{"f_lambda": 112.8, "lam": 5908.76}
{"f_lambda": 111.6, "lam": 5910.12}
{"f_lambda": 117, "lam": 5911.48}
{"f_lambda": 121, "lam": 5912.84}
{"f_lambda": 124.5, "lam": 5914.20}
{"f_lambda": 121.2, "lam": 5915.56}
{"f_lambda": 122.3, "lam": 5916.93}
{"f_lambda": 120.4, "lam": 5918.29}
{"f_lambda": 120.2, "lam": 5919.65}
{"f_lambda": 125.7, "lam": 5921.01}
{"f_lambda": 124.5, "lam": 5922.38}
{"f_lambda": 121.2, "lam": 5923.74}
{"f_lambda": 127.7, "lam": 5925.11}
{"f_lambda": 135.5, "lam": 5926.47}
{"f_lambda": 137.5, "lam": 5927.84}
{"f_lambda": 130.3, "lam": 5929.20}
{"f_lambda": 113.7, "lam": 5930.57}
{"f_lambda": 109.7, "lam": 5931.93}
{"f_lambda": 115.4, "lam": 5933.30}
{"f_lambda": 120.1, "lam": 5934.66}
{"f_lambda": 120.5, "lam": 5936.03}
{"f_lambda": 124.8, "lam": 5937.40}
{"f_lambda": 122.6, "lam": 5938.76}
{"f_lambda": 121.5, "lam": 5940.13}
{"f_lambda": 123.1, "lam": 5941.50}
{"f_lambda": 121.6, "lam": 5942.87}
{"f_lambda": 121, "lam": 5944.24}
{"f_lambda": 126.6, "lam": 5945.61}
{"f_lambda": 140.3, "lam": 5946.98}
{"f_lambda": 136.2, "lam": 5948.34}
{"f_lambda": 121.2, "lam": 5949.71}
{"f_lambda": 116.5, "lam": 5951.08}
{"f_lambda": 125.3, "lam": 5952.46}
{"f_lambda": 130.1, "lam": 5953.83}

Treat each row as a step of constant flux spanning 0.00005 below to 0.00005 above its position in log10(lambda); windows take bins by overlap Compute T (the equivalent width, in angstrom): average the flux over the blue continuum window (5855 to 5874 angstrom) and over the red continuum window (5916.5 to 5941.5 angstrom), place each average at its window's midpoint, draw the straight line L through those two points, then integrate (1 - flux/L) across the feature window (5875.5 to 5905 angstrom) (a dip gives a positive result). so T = 4.5 angstrom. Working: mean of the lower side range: 120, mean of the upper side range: 123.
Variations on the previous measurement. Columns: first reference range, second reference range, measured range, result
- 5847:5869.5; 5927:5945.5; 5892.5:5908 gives 2.6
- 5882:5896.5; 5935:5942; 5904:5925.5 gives -2.0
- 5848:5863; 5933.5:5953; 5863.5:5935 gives 3.7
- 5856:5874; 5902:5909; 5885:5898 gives 2.8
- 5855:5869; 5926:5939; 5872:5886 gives 0.1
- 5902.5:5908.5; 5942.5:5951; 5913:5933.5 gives -0.6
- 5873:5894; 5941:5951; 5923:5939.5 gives -0.2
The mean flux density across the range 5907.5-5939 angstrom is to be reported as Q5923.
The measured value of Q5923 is 122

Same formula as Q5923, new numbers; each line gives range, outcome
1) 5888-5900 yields 88.4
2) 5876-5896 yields 104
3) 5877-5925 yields 109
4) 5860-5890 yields 116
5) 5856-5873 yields 120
